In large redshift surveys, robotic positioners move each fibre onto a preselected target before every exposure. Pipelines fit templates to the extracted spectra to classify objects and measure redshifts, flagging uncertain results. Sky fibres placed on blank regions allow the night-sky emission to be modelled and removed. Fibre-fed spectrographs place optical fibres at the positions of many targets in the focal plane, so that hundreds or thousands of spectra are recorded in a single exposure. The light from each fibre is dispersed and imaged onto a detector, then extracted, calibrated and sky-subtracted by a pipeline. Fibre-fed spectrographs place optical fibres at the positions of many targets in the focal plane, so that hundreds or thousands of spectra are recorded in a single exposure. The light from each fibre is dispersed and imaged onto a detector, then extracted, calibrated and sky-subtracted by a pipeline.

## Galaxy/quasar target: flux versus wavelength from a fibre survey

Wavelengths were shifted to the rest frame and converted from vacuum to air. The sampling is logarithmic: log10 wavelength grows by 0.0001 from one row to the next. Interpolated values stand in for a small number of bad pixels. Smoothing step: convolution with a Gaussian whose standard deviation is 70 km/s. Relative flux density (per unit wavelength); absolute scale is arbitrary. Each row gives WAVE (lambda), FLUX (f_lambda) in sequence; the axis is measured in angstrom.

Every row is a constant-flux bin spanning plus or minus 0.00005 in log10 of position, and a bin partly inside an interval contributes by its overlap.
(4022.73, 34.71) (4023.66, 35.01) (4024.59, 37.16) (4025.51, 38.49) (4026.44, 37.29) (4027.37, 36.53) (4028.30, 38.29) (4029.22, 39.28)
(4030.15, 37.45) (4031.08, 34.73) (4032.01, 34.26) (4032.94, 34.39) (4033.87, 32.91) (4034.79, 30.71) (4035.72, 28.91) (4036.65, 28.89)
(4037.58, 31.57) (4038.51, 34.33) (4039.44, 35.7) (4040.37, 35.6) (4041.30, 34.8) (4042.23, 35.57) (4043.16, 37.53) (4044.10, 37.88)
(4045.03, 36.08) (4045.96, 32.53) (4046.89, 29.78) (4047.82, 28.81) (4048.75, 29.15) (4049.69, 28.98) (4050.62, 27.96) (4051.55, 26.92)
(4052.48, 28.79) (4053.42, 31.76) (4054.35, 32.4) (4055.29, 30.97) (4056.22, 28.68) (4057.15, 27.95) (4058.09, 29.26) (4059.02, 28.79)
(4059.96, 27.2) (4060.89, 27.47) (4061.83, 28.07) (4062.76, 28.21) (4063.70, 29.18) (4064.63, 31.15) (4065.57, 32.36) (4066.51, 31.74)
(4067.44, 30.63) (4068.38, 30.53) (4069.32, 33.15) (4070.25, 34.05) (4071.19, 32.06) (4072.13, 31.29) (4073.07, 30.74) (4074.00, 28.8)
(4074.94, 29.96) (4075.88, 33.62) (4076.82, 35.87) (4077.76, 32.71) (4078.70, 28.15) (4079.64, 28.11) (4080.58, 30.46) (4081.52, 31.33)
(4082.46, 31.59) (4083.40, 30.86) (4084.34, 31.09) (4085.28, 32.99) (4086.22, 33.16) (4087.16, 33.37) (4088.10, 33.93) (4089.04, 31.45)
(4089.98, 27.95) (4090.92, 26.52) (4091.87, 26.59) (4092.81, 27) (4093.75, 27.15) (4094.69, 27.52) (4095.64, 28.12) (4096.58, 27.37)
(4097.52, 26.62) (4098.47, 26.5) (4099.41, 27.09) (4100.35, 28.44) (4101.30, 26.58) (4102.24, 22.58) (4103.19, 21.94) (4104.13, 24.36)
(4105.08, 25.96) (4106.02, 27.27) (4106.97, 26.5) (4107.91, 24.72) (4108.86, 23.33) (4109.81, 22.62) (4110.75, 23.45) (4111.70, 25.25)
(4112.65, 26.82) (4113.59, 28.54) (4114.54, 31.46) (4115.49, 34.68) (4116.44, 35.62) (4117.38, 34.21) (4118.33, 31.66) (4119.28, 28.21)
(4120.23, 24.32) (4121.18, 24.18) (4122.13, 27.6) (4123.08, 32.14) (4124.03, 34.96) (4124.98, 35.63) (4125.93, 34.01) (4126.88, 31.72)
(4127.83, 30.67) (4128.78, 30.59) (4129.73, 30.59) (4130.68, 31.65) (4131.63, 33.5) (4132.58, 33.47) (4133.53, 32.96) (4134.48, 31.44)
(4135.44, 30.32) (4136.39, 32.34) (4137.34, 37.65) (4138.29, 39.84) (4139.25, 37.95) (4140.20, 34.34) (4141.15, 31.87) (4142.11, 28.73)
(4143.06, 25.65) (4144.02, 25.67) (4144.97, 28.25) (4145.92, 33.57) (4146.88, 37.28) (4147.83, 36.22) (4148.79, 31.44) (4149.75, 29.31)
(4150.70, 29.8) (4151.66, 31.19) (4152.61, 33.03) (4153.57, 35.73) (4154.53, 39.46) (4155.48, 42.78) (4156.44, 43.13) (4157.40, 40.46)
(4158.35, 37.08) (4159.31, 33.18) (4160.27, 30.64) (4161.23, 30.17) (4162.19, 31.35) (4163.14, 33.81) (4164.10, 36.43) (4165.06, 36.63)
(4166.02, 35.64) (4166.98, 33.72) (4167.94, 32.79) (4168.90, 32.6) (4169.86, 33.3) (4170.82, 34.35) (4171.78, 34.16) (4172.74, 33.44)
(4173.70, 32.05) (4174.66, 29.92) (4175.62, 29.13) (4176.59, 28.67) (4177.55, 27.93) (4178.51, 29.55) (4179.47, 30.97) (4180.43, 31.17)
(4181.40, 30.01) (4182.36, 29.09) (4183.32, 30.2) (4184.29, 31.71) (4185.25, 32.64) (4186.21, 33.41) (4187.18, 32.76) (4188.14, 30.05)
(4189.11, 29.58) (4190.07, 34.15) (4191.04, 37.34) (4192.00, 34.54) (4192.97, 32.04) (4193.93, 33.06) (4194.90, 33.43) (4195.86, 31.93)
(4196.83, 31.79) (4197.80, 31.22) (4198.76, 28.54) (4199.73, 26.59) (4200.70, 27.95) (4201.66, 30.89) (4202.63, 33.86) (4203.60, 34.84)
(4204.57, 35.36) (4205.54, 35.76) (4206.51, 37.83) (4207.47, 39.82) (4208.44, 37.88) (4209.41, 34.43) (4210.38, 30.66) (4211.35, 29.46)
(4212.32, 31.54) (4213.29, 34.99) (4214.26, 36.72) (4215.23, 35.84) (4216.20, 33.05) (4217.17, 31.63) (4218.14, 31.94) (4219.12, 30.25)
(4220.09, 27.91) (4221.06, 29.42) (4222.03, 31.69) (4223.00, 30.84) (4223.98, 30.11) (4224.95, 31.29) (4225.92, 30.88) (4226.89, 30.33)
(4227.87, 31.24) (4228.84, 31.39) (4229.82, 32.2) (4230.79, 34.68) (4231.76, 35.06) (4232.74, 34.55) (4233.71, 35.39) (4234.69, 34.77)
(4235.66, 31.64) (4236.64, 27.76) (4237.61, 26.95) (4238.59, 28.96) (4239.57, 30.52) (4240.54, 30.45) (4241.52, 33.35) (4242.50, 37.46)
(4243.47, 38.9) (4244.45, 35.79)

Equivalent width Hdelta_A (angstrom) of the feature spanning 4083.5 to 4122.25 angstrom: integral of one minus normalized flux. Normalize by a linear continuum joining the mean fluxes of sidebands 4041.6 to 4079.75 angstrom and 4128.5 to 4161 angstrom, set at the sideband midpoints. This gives 5.1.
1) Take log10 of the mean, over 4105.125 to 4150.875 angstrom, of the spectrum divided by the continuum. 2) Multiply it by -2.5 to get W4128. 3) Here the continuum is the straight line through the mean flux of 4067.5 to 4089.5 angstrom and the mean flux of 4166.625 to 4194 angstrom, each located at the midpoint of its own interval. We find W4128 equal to 0.04 mag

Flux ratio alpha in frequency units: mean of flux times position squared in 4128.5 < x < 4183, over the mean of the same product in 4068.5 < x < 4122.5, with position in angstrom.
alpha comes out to 1.17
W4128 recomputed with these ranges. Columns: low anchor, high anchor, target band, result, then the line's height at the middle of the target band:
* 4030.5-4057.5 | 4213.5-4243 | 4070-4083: 0.03 mag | 32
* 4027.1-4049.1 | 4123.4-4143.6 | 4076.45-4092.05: 0.08 mag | 33.4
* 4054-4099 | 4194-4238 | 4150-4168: -0.12 mag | 31.4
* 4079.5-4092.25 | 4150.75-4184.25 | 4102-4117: 0.18 mag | 31.5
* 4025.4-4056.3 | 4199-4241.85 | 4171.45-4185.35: 0.06 mag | 32.5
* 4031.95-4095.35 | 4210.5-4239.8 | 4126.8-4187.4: -0.05 mag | 31.4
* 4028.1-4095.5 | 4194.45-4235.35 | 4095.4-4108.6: 0.22 mag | 31.7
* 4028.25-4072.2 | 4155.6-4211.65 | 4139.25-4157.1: -0.03 mag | 32.6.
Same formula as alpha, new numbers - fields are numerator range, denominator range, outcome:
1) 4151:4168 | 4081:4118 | 1.29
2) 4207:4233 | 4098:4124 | 1.25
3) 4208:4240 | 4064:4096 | 1.11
